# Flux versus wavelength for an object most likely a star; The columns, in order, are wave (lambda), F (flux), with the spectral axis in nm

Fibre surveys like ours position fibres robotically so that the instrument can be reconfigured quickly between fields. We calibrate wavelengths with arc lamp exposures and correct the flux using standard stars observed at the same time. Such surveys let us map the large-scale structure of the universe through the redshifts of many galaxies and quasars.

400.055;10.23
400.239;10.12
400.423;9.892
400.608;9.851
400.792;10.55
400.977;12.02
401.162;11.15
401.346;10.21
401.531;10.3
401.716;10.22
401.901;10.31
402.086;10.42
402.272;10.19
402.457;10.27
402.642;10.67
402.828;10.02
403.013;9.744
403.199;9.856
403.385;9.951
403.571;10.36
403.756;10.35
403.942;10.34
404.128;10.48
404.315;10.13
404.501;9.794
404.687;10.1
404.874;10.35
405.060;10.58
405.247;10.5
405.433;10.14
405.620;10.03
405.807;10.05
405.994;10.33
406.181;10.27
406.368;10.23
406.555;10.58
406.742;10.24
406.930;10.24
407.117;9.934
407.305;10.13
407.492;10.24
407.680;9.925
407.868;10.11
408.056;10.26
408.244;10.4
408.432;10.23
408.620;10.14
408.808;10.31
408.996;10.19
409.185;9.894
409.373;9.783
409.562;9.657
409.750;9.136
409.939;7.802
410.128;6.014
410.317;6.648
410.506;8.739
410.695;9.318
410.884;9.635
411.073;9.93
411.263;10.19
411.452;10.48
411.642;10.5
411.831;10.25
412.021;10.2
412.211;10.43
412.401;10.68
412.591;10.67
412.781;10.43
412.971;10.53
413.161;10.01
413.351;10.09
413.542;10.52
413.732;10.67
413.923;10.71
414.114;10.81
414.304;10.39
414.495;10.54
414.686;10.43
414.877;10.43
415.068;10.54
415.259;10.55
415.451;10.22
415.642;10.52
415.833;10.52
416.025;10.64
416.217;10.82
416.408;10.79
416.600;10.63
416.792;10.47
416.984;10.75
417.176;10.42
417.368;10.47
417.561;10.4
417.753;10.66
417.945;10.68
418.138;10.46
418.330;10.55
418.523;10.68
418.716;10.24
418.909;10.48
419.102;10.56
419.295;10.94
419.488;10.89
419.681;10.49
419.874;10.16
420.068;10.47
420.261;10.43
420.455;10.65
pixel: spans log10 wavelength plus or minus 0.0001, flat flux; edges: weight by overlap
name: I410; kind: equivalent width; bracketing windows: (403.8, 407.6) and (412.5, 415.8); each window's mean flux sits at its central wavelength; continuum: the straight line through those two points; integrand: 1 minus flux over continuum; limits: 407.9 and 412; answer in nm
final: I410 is 0.33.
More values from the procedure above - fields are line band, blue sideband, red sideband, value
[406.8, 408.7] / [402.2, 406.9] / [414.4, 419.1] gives 0.026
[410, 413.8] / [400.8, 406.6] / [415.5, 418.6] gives 0.258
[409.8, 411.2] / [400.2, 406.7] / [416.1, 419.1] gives 0.277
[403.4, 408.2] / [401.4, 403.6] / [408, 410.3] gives -0.218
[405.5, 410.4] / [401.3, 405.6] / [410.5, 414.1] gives 0.246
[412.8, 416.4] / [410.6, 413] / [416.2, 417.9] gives -0.025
